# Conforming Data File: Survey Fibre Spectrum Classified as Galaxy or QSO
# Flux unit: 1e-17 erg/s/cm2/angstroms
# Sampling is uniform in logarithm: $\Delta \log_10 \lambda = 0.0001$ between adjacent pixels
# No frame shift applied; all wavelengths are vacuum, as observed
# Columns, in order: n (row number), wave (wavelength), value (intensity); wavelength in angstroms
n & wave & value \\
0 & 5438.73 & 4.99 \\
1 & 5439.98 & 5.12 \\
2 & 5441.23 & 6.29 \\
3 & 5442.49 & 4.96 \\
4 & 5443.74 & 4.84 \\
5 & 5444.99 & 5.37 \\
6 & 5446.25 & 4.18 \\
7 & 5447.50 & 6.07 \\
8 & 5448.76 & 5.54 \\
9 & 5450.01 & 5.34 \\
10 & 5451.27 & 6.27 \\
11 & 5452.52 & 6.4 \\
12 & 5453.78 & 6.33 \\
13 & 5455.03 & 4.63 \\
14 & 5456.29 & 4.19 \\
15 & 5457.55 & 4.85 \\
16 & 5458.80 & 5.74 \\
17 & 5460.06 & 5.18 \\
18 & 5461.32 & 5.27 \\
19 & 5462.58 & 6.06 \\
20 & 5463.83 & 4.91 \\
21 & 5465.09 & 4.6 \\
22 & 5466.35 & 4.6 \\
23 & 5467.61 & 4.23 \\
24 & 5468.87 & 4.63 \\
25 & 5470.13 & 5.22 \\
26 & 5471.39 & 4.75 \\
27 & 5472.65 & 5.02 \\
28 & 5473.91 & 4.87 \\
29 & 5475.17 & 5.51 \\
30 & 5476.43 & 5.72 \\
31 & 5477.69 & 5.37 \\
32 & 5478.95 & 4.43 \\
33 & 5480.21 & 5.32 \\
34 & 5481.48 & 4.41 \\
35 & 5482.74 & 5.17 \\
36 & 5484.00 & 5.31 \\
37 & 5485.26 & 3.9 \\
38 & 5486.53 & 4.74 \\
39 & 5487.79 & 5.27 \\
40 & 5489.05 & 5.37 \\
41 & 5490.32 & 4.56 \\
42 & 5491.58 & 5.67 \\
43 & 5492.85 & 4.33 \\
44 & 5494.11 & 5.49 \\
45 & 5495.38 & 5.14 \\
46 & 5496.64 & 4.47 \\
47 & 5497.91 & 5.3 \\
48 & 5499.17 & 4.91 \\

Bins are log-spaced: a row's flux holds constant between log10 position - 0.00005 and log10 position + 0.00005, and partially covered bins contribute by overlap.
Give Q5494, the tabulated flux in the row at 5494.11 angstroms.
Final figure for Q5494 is 5.49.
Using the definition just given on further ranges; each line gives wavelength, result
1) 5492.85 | 4.33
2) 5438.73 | 4.99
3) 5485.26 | 3.9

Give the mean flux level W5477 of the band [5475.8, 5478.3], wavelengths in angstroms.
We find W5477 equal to 5.55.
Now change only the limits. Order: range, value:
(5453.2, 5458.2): 5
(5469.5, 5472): 4.99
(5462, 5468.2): 4.88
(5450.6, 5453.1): 6.32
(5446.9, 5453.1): 5.92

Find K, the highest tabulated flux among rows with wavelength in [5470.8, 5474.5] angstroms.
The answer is 5.02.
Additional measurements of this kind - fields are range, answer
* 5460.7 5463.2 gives 6.06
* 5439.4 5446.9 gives 6.29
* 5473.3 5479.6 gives 5.72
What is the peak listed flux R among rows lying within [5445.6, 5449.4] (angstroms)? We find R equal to 6.07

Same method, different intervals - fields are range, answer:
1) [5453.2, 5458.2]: 6.33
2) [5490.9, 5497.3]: 5.67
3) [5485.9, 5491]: 5.37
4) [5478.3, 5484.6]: 5.32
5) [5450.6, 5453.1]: 6.4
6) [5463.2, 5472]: 5.22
